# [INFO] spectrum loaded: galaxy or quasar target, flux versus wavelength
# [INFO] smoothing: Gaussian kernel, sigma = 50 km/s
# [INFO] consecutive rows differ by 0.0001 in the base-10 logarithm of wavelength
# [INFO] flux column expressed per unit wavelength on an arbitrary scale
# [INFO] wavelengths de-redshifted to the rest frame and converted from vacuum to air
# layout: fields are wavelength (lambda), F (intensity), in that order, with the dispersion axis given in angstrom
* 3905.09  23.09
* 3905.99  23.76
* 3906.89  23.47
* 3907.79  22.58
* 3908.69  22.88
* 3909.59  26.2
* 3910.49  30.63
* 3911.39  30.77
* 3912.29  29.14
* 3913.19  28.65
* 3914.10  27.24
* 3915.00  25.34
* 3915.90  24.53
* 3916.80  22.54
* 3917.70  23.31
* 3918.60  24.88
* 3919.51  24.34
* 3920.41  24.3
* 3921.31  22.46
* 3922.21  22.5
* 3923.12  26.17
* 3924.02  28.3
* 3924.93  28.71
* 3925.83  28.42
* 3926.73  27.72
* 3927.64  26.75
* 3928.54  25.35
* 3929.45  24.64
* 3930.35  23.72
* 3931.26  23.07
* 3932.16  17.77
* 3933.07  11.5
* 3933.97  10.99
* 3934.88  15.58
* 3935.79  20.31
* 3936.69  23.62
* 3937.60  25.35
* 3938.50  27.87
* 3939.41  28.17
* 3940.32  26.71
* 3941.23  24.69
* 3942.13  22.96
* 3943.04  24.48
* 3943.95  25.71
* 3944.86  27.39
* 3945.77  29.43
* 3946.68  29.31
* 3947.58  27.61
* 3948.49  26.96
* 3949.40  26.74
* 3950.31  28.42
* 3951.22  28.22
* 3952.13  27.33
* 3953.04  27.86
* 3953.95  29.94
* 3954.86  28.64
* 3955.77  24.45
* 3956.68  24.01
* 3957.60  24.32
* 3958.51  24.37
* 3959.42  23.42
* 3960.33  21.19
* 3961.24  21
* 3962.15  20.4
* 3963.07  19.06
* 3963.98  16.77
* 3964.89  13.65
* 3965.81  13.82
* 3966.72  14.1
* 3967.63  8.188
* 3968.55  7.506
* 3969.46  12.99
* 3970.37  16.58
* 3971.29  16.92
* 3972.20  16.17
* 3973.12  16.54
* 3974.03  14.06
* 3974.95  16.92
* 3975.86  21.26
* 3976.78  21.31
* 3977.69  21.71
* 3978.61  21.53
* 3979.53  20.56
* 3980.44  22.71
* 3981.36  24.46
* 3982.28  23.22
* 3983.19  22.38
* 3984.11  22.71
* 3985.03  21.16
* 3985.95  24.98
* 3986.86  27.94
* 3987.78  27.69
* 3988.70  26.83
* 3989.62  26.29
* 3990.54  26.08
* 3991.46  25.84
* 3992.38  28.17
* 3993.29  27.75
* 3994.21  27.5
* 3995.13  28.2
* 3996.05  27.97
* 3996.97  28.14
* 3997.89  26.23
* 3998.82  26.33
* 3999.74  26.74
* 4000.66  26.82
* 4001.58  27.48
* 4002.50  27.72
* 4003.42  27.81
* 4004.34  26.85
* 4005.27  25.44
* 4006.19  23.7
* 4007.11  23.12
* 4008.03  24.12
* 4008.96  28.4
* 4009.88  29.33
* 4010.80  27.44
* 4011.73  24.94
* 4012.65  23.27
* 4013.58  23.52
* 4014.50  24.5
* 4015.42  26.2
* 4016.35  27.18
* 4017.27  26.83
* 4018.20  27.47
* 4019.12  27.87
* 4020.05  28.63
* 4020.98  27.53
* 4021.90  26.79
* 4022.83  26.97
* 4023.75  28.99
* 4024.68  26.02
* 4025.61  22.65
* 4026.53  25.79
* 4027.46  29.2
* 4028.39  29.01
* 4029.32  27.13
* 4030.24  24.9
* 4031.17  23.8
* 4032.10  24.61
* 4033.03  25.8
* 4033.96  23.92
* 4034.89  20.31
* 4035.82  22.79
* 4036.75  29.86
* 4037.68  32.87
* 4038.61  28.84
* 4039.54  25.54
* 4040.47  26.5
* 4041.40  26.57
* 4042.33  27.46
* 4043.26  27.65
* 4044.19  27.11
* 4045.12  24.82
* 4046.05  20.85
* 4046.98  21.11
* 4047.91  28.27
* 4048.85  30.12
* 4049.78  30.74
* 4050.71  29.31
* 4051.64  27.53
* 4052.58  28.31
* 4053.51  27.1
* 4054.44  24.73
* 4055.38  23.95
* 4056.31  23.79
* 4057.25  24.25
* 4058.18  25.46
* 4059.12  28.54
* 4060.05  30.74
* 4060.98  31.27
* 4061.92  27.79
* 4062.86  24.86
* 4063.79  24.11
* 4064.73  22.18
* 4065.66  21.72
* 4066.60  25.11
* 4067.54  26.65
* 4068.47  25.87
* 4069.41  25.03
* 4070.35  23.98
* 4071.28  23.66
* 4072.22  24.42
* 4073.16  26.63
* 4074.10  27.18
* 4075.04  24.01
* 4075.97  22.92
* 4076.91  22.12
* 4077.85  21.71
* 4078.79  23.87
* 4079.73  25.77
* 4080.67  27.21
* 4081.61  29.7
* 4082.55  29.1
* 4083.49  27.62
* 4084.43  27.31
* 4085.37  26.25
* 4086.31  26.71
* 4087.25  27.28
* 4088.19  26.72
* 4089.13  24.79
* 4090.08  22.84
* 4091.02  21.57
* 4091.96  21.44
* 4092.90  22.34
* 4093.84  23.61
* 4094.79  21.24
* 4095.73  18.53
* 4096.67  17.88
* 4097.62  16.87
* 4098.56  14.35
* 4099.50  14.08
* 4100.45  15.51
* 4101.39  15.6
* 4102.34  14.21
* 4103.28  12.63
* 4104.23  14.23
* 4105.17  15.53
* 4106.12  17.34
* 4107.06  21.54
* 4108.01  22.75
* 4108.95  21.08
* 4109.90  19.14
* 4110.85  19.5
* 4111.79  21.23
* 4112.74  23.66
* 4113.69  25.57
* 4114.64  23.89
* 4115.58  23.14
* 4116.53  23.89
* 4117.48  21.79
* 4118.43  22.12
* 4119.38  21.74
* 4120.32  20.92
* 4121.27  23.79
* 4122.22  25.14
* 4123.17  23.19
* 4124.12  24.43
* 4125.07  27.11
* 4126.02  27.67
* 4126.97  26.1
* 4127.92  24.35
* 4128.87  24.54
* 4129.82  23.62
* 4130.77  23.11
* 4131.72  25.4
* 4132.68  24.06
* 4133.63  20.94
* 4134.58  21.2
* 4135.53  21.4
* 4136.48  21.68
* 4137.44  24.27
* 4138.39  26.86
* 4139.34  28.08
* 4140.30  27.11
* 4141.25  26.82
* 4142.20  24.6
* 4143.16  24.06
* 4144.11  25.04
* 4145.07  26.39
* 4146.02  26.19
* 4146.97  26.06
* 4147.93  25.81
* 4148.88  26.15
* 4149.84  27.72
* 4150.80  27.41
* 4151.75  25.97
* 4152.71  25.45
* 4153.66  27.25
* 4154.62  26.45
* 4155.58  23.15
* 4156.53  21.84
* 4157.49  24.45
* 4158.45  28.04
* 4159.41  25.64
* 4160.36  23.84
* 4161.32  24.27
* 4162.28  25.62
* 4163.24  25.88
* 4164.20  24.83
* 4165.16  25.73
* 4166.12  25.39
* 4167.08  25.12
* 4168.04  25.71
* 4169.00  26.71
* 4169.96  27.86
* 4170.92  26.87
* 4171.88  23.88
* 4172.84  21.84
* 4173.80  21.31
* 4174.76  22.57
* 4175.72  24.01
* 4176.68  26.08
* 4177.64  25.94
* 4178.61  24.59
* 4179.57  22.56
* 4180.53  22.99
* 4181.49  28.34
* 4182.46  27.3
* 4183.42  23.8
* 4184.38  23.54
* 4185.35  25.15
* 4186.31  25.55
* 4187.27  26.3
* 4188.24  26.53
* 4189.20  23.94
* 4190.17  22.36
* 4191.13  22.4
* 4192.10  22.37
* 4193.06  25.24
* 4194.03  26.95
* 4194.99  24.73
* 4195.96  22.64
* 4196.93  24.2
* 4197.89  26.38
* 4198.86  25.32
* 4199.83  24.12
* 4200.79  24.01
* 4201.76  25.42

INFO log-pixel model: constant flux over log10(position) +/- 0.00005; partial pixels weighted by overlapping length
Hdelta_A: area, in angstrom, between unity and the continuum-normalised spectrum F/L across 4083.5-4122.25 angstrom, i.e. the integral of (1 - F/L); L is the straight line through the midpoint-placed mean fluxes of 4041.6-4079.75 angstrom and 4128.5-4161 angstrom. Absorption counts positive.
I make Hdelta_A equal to 6.65 angstrom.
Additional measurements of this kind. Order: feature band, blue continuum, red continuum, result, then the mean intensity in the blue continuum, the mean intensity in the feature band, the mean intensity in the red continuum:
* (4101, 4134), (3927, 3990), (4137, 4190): 3.71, 22.2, 21.9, 25.3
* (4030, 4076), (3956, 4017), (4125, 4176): -4.28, 22.8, 25.9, 25.1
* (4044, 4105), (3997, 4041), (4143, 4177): 4.85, 26.3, 23.9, 25.3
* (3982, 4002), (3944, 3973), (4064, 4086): -3.01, 21.8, 26.2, 25.2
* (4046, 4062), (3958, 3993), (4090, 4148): -4.30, 20.3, 27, 22.1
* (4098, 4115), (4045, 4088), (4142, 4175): 4.81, 25.9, 18.4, 25.3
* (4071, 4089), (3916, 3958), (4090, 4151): -2.30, 24.9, 25.8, 22.3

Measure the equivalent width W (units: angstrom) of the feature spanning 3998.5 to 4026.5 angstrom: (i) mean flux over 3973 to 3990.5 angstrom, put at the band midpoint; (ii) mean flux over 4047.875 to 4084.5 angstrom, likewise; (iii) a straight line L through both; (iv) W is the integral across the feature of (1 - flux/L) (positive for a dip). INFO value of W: -3.0 angstrom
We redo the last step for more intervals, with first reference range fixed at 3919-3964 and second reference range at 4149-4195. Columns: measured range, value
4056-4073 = -0.5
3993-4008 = -1.2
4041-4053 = -1.1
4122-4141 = 0.3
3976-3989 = 0.6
